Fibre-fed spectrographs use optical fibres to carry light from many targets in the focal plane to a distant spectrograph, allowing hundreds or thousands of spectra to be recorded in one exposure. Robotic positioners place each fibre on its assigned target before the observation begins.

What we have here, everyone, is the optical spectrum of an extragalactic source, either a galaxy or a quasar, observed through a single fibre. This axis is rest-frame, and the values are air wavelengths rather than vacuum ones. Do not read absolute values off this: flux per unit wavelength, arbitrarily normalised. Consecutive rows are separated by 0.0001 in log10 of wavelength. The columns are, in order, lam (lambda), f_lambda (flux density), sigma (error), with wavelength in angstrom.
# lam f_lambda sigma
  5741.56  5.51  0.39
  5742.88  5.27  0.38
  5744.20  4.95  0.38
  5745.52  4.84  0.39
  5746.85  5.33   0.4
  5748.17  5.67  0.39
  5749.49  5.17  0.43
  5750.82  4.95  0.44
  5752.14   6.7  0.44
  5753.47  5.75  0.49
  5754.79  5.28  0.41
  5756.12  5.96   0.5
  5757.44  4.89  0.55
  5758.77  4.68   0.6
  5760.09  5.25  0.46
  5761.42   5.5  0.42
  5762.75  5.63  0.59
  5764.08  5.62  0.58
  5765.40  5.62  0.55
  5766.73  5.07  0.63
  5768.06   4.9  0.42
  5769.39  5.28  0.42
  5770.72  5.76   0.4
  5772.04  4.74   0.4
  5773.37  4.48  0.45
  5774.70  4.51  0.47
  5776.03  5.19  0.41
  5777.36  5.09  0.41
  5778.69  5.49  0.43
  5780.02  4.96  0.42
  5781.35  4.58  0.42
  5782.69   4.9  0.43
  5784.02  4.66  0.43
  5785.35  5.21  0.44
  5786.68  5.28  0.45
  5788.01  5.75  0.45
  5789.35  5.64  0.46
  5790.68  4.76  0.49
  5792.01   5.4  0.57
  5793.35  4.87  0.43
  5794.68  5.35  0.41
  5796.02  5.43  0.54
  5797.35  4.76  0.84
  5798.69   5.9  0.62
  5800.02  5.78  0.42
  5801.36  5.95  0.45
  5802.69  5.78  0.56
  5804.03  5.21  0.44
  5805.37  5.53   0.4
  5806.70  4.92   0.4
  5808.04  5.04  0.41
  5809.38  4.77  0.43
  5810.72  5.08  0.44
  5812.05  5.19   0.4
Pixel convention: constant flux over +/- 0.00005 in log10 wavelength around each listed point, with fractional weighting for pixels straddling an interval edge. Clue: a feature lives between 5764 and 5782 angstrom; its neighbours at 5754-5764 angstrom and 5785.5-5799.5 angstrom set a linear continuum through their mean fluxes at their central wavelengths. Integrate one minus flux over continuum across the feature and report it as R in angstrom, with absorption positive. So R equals 0.9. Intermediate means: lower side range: 5.34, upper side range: 5.32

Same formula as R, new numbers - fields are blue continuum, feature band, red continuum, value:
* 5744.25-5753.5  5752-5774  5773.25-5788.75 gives -0.3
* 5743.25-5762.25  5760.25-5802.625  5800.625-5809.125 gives 1.0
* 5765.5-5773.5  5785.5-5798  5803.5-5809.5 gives -0.3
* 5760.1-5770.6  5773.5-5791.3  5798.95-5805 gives 1.5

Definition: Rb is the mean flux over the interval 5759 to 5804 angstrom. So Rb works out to 5.24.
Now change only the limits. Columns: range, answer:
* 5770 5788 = 5.02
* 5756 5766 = 5.36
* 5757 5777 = 5.14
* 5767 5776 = 4.97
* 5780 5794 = 5.1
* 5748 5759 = 5.47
